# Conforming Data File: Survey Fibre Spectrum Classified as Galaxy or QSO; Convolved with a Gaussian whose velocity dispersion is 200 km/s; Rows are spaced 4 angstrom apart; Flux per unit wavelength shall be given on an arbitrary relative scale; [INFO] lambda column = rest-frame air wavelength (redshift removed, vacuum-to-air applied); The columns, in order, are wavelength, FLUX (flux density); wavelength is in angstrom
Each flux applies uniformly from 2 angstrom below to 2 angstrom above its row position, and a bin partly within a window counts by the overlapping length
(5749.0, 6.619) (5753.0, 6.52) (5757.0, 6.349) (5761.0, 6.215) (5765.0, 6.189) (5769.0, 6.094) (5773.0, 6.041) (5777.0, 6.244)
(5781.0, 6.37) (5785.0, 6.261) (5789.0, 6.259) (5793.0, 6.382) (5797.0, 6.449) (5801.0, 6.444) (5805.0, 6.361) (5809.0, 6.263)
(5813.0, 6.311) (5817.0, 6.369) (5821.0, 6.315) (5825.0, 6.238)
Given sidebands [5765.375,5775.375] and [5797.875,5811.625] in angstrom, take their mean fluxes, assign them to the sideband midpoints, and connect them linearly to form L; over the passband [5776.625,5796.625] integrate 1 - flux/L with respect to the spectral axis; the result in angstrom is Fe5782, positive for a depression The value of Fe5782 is -0.3 angstrom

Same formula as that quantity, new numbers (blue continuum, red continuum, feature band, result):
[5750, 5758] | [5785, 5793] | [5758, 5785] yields 0.7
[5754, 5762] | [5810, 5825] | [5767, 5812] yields 0.2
